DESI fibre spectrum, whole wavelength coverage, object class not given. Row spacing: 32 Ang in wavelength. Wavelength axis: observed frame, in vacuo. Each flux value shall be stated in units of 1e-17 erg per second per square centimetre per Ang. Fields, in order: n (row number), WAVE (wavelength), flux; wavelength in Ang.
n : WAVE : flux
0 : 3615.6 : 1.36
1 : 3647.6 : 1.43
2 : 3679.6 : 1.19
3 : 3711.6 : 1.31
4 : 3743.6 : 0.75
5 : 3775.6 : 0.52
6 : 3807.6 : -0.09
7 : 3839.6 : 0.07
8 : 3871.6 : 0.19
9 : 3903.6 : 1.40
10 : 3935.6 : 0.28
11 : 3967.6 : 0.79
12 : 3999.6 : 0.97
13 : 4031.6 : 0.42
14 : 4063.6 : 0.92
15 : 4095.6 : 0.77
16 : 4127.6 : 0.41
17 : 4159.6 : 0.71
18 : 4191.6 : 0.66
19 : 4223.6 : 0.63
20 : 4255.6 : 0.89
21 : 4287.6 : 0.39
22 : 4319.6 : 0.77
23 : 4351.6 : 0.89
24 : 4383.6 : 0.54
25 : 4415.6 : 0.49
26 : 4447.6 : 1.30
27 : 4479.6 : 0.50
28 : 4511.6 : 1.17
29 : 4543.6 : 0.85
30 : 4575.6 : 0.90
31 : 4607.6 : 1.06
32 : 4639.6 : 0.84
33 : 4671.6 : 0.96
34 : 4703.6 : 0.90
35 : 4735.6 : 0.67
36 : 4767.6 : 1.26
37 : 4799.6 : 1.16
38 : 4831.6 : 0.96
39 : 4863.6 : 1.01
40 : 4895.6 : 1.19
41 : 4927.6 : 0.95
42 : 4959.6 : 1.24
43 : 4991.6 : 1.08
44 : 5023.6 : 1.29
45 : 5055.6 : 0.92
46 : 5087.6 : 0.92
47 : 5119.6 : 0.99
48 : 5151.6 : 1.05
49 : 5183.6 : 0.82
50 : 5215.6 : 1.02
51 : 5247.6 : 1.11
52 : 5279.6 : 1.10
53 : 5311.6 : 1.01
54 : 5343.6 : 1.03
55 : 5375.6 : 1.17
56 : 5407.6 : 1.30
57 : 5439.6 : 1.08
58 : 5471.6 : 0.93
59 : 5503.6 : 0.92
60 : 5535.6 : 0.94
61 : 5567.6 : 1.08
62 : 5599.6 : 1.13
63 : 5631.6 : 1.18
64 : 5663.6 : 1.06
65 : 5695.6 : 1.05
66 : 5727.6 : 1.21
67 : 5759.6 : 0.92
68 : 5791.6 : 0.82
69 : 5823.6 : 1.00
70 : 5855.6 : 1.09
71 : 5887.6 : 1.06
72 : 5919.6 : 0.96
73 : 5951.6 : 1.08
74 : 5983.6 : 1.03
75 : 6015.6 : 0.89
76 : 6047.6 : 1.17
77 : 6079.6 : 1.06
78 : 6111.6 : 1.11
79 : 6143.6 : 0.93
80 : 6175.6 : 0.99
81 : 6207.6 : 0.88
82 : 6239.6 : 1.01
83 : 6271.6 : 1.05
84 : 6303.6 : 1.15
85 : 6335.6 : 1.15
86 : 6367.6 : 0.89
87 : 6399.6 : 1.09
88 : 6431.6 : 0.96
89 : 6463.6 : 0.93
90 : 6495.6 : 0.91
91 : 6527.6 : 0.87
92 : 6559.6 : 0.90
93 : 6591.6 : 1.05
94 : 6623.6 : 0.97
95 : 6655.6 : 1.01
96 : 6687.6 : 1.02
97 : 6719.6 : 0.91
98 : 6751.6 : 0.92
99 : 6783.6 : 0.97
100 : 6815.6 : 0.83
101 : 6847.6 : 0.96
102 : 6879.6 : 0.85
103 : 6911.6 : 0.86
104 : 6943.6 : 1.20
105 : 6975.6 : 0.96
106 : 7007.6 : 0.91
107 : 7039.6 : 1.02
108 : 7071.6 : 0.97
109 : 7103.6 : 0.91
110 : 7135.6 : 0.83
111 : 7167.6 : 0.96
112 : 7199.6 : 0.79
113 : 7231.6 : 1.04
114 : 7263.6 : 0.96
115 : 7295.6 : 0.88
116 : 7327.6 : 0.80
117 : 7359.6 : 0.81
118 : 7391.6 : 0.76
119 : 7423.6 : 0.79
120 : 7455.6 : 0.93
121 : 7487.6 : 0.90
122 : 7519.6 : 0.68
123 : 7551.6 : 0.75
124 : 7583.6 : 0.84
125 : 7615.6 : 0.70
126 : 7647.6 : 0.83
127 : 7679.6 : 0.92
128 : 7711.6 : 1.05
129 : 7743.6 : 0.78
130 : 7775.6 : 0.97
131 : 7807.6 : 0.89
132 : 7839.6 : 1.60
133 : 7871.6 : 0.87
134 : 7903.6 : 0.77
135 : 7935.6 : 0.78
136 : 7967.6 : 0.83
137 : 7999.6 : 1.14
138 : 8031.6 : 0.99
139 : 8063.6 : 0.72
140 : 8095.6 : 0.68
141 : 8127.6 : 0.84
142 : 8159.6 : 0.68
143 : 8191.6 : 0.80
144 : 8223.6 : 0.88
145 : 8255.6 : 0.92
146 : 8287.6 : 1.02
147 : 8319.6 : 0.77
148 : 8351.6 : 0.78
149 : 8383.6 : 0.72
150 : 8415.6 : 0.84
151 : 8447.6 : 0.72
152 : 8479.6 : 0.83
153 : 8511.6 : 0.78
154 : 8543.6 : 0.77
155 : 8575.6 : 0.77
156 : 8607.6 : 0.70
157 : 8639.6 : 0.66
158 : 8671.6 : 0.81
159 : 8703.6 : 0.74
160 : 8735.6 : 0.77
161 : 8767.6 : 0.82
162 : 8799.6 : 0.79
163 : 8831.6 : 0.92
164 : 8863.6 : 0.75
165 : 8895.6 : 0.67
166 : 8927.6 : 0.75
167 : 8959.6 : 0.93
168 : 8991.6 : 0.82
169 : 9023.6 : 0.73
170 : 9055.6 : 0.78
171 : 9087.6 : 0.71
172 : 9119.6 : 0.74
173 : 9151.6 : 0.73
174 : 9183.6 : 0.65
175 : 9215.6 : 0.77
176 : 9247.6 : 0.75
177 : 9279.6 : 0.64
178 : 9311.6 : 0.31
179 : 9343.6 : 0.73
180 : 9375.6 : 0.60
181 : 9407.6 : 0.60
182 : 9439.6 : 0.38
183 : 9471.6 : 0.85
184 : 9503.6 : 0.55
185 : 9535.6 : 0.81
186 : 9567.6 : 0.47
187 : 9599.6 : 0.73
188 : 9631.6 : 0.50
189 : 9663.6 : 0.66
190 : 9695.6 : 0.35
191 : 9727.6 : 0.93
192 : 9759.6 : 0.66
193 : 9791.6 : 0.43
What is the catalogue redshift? 0.19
